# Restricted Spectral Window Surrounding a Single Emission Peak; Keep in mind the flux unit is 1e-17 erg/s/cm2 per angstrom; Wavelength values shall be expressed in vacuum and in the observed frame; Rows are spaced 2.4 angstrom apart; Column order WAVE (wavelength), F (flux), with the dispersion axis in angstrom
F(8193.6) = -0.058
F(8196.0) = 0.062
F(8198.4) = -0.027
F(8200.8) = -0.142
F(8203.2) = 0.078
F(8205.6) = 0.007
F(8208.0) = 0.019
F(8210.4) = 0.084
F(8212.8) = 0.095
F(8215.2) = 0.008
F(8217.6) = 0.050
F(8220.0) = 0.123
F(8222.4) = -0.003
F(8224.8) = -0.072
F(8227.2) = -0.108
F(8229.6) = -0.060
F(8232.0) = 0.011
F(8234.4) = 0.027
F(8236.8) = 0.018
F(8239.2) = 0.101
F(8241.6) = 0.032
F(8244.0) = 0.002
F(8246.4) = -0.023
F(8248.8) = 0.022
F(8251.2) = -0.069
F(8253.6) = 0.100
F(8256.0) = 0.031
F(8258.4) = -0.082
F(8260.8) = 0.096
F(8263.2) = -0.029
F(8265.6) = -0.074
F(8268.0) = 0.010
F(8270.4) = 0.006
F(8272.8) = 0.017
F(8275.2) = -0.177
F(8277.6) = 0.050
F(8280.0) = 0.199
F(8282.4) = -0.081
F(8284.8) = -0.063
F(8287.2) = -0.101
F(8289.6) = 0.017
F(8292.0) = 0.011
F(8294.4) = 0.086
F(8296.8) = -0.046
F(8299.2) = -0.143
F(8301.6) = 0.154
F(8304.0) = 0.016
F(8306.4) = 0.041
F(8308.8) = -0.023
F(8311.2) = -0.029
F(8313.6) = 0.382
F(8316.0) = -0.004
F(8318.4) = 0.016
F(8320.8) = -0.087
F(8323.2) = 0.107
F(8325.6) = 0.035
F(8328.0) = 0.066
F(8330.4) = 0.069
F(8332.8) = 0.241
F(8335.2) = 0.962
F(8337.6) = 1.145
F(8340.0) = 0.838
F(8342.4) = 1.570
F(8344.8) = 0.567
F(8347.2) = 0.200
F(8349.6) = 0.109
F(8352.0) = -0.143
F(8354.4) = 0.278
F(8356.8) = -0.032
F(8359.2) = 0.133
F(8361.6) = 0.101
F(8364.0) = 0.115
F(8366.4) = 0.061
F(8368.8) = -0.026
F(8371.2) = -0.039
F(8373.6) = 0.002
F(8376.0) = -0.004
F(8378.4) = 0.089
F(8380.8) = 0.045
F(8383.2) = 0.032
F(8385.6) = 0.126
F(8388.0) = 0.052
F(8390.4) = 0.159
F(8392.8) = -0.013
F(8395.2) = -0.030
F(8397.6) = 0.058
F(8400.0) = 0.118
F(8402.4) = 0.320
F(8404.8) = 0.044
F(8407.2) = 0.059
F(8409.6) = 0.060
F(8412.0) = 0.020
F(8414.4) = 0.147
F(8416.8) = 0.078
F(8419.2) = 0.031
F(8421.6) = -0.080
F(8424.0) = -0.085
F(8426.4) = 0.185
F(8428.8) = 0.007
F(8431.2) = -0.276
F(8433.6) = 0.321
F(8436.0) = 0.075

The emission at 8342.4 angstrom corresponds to [O II] 3727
